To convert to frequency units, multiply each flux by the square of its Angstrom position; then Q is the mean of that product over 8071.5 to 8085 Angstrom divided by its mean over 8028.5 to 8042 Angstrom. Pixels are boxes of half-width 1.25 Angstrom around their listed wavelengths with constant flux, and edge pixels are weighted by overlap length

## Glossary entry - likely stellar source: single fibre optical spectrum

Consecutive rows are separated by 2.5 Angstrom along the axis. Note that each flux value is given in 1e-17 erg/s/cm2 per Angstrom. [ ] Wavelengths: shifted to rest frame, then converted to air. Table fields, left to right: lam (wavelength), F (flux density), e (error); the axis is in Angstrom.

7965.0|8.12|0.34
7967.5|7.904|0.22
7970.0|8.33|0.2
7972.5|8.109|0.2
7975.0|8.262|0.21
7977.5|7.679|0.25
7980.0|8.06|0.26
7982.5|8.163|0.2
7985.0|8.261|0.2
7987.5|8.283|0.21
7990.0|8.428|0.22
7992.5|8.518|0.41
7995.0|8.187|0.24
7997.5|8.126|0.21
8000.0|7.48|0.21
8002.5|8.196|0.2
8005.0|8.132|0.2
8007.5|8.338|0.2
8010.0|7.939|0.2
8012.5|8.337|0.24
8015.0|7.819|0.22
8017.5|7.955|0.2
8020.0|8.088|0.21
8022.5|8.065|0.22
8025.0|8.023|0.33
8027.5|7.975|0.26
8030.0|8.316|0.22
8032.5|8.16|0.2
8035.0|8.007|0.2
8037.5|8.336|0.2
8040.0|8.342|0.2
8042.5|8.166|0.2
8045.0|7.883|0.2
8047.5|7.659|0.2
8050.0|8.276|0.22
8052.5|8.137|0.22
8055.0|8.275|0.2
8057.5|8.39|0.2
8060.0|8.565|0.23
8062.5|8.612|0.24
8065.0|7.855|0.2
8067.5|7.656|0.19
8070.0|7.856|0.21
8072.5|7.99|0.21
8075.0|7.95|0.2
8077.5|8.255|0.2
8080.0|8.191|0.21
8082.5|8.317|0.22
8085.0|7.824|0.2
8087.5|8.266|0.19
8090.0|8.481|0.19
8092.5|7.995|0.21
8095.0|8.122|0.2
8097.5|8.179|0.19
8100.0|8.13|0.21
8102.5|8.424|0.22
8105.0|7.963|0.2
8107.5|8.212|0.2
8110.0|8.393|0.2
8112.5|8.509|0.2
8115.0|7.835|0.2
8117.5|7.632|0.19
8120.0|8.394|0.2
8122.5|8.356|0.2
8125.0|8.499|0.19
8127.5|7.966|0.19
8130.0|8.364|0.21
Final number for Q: 1.0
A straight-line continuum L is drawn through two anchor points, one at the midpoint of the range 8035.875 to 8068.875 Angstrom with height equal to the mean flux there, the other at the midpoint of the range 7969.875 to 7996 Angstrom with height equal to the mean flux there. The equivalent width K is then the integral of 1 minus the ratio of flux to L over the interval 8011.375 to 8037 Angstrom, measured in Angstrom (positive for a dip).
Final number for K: 0.3 Angstrom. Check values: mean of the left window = 8.2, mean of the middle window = 8.08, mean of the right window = 8.16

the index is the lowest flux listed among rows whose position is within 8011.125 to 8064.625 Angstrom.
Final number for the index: 7.659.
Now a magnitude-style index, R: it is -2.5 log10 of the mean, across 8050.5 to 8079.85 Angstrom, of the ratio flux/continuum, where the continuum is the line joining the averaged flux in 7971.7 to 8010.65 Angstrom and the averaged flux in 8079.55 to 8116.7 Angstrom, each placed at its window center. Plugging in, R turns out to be 0.003 mag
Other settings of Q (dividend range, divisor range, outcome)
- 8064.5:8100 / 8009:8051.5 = 1.01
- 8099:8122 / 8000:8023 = 1.04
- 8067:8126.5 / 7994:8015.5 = 1.03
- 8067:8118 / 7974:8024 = 1.02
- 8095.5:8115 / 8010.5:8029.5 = 1.04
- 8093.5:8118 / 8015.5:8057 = 1.02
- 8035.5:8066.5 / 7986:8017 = 1.02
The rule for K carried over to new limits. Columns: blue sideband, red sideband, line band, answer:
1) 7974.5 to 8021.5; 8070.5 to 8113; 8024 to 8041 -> -0.06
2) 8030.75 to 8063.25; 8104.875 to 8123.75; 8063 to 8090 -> 0.46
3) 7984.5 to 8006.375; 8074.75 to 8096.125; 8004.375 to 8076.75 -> 0.56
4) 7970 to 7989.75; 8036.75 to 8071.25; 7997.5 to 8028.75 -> 0.43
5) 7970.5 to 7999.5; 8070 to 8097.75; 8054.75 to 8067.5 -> -0.22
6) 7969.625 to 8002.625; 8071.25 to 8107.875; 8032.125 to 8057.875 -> 0.03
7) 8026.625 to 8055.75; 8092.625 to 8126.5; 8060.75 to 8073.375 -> 0.21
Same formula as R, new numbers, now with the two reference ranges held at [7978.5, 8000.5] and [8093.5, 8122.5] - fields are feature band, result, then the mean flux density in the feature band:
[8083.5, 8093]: 0.00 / 8.16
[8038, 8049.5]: 0.02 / 8.05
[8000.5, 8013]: 0.01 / 8.14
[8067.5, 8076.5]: 0.04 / 7.9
